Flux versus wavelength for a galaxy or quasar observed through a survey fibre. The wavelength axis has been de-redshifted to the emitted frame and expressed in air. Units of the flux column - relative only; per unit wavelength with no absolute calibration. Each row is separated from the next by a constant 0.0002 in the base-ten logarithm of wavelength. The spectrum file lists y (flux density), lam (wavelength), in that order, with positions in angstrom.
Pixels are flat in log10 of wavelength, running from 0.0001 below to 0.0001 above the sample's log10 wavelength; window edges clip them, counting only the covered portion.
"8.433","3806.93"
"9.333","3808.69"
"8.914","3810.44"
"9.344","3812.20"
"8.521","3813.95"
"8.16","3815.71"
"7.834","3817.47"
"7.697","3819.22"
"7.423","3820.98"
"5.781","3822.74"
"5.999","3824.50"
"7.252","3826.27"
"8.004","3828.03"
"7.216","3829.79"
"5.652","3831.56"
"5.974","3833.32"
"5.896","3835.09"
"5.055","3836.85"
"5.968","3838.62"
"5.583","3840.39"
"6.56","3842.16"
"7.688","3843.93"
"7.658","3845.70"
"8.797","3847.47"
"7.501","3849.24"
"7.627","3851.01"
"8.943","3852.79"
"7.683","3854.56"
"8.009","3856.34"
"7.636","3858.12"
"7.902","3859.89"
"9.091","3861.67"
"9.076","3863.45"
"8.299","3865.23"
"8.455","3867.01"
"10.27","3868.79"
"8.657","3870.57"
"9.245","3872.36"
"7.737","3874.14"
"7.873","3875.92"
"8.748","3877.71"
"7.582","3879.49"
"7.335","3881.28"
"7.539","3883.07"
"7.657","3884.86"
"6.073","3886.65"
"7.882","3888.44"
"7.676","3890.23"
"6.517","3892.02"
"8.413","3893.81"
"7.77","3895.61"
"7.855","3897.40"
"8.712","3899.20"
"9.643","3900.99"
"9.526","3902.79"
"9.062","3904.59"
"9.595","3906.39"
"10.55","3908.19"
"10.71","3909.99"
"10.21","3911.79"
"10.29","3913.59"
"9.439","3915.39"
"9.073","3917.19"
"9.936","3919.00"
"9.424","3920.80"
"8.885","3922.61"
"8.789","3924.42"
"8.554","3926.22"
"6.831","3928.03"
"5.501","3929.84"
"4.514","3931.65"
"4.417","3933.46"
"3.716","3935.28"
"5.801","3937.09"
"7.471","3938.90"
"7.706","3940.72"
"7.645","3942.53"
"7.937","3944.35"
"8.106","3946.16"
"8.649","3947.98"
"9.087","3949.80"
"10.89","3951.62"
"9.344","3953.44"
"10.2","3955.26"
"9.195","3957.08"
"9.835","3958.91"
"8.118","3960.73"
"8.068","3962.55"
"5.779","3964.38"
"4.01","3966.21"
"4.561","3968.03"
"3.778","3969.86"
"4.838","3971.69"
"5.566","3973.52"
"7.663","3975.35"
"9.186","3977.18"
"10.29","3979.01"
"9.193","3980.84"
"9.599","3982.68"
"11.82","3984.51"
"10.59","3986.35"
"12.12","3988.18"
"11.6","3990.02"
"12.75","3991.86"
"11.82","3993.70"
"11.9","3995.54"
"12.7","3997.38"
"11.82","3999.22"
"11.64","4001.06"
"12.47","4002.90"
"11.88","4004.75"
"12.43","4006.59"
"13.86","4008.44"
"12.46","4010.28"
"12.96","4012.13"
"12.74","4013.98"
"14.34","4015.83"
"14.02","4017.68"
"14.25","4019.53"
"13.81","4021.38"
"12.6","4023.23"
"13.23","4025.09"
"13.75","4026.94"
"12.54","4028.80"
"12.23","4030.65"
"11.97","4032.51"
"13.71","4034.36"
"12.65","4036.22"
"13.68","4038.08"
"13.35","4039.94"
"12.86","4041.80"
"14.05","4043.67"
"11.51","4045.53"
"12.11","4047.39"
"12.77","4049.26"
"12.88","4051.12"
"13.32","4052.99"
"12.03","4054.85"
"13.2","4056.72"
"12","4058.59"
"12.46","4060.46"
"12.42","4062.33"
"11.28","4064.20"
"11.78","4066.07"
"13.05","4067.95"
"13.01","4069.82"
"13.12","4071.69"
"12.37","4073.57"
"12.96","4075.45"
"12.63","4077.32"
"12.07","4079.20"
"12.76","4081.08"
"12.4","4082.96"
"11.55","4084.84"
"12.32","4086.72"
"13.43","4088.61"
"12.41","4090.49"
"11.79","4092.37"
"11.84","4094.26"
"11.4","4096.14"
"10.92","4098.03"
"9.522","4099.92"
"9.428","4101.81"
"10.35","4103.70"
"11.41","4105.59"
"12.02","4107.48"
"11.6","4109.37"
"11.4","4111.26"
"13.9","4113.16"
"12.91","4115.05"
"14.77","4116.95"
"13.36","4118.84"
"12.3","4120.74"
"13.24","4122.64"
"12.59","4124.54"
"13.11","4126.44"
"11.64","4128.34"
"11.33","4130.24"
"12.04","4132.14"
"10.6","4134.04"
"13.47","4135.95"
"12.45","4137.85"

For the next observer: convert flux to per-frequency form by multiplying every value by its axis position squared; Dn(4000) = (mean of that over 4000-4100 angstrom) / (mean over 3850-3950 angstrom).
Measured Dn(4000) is 1.67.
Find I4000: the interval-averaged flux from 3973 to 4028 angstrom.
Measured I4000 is 11.9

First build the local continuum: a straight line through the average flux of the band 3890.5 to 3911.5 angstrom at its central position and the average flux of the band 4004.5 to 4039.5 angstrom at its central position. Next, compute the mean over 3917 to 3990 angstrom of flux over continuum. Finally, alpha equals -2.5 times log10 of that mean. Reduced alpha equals 0.328 mag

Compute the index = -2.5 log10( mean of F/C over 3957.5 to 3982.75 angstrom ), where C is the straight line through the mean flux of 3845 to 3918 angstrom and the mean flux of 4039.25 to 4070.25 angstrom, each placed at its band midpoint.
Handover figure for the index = 0.43 mag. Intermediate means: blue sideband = 8.5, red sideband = 12.6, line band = 7.14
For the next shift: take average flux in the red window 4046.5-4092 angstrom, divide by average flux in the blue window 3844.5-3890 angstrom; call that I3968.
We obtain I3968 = 1.5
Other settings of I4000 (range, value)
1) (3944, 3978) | 7.61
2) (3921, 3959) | 7.75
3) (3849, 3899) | 8.05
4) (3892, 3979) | 7.98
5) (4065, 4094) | 12.5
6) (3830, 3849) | 6.54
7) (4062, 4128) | 12.2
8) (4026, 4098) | 12.5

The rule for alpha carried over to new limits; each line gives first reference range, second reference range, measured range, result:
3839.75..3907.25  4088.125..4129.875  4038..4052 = -0.17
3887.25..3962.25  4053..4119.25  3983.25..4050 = -0.20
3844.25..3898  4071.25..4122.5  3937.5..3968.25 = 0.18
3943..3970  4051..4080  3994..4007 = -0.23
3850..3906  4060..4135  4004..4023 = -0.24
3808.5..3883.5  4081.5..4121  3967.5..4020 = -0.07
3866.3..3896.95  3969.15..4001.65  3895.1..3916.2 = -0.13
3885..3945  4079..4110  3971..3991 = 0.00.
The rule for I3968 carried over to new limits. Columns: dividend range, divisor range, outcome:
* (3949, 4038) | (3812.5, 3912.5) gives 1.37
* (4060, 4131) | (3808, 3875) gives 1.58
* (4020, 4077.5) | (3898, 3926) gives 1.34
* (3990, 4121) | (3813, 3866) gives 1.70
